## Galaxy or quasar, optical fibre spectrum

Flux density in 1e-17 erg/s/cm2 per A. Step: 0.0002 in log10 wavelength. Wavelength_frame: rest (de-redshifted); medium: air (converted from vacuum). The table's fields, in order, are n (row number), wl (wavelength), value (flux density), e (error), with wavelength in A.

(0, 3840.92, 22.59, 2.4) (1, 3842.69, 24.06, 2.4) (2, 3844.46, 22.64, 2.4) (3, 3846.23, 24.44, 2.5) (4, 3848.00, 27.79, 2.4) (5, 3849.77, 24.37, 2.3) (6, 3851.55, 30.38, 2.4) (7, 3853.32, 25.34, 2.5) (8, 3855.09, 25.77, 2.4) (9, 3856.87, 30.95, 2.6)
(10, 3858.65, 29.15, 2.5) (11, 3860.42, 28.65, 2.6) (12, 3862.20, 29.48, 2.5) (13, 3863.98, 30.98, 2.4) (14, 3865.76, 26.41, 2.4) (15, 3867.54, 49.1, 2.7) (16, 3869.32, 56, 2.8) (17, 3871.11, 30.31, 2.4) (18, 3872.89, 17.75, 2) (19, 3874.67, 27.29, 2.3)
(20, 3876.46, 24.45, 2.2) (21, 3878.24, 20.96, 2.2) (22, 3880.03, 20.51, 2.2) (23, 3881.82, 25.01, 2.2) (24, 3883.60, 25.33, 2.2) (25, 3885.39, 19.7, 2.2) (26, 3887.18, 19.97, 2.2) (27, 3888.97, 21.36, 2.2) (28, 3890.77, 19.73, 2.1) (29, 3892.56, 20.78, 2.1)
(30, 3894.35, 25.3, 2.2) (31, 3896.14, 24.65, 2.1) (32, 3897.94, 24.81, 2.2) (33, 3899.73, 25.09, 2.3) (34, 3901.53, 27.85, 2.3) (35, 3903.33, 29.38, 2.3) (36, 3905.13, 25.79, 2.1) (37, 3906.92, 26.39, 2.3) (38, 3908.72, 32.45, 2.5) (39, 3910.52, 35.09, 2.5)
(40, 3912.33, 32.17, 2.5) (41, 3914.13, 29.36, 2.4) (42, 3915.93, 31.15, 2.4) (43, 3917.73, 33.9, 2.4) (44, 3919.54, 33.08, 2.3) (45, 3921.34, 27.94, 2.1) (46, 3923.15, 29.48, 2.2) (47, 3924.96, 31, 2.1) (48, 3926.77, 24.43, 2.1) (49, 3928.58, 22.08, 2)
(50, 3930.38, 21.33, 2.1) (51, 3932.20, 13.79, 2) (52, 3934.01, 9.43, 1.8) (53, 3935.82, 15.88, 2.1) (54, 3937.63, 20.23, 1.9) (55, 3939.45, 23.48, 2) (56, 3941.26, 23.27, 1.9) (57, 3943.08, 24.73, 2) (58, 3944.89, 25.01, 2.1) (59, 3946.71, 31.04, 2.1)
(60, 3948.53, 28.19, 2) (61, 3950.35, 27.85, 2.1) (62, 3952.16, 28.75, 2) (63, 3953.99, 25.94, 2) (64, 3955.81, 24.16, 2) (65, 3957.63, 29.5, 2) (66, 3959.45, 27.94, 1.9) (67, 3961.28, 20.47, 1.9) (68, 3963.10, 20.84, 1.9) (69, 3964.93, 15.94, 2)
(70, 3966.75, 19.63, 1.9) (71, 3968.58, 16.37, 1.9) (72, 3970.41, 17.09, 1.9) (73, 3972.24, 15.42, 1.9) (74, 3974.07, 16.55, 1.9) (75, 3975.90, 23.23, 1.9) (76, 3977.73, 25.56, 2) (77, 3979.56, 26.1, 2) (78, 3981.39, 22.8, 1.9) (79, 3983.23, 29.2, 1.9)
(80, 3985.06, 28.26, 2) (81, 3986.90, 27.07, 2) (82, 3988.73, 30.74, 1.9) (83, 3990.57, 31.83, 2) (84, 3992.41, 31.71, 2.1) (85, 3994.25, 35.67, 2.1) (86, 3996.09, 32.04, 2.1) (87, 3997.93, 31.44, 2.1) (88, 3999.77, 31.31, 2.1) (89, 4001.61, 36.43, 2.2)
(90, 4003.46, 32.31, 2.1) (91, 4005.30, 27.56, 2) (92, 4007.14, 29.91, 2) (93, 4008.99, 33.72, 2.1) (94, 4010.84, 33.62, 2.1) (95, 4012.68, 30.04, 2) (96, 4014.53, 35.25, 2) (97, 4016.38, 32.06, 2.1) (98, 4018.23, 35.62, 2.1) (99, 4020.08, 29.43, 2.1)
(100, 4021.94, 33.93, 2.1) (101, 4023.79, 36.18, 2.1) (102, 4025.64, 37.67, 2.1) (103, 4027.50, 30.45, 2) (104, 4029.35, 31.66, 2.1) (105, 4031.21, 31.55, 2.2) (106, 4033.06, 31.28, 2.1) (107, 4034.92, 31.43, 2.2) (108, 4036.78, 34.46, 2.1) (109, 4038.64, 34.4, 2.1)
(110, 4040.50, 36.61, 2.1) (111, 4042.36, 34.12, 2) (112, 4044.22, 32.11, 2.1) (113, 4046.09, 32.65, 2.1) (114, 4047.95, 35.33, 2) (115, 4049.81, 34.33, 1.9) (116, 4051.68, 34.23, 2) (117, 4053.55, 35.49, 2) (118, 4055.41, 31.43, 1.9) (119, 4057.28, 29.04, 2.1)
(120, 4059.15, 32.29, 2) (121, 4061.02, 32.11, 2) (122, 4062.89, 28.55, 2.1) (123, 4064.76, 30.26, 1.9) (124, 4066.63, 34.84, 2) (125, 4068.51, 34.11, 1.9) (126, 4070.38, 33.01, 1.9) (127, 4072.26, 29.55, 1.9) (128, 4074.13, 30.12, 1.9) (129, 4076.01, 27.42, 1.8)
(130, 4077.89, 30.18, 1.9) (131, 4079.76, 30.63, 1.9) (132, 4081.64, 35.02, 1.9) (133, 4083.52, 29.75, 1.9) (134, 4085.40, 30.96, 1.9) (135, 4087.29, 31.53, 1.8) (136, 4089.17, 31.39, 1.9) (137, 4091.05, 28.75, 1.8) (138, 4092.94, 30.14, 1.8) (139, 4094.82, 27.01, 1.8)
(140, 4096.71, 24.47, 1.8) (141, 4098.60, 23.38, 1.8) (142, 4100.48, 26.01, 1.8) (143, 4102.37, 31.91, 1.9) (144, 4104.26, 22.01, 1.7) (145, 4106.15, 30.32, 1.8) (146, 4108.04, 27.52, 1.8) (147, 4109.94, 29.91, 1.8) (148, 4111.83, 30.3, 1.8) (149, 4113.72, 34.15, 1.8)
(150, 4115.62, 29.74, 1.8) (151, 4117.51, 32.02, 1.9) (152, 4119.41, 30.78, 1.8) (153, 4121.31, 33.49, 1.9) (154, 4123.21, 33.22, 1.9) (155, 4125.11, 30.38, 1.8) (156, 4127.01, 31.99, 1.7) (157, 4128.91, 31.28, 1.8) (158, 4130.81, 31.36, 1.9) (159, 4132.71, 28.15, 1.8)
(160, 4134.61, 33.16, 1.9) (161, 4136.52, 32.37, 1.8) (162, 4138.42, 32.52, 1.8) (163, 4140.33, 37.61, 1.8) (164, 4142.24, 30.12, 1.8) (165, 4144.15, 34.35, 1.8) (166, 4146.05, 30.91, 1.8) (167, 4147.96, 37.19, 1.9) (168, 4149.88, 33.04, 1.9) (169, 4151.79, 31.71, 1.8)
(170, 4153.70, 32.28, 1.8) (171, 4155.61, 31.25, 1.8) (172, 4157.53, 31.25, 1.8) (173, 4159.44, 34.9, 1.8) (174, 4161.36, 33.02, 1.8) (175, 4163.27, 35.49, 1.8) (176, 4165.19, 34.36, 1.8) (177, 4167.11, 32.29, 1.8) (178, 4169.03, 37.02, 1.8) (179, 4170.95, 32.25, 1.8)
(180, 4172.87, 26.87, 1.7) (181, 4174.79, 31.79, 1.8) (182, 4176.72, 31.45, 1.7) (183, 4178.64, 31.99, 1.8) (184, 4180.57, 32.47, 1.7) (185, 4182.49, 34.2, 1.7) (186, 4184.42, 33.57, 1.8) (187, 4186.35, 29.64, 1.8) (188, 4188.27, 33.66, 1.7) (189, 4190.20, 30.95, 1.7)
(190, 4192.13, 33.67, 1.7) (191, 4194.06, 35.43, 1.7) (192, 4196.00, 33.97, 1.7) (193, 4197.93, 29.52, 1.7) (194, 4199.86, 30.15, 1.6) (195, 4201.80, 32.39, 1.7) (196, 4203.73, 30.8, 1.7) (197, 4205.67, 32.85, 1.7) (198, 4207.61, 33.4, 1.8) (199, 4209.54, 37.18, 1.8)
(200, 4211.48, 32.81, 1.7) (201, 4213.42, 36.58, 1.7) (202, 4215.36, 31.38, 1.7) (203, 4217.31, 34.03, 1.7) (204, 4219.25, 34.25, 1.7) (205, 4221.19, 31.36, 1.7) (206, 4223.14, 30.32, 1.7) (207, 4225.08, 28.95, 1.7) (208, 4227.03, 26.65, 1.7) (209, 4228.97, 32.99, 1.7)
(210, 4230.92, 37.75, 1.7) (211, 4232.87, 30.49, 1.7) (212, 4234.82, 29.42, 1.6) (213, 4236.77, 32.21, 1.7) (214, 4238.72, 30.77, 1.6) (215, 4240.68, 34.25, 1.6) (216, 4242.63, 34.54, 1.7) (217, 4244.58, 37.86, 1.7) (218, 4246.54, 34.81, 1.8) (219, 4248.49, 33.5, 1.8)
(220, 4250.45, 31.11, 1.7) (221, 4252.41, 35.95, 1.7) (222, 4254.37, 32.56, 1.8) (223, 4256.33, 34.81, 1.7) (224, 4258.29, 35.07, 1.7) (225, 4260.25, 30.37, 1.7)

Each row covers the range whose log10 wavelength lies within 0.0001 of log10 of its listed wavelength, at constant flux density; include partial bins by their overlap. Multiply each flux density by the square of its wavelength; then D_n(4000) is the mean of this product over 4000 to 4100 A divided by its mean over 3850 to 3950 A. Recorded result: 1.29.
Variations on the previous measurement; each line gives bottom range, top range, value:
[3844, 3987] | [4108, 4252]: 1.45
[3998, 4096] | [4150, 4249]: 1.10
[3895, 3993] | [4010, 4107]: 1.32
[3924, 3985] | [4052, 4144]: 1.45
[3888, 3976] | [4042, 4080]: 1.40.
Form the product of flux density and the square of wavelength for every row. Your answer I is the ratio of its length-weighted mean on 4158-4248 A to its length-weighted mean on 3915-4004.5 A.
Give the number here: 1.4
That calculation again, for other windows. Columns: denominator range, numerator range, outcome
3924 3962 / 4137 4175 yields 1.54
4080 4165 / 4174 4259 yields 1.10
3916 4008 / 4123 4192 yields 1.40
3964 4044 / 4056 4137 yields 1.07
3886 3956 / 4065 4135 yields 1.30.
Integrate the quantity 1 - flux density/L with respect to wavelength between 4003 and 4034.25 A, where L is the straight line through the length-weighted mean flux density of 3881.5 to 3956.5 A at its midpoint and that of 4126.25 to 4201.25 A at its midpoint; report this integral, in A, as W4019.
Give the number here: -4.61 A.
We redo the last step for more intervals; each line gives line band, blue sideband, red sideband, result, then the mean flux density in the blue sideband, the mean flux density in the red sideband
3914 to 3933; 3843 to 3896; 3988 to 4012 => 1.3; 26.8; 32.2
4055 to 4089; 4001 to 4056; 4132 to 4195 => 1.9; 33.2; 32.8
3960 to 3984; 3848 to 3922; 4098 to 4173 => 6.9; 27.9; 31.6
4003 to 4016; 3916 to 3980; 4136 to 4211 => -2.9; 23.5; 32.8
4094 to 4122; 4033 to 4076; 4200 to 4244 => 3.2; 32.6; 32.5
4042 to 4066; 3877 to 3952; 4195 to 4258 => -3.3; 25.1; 32.8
